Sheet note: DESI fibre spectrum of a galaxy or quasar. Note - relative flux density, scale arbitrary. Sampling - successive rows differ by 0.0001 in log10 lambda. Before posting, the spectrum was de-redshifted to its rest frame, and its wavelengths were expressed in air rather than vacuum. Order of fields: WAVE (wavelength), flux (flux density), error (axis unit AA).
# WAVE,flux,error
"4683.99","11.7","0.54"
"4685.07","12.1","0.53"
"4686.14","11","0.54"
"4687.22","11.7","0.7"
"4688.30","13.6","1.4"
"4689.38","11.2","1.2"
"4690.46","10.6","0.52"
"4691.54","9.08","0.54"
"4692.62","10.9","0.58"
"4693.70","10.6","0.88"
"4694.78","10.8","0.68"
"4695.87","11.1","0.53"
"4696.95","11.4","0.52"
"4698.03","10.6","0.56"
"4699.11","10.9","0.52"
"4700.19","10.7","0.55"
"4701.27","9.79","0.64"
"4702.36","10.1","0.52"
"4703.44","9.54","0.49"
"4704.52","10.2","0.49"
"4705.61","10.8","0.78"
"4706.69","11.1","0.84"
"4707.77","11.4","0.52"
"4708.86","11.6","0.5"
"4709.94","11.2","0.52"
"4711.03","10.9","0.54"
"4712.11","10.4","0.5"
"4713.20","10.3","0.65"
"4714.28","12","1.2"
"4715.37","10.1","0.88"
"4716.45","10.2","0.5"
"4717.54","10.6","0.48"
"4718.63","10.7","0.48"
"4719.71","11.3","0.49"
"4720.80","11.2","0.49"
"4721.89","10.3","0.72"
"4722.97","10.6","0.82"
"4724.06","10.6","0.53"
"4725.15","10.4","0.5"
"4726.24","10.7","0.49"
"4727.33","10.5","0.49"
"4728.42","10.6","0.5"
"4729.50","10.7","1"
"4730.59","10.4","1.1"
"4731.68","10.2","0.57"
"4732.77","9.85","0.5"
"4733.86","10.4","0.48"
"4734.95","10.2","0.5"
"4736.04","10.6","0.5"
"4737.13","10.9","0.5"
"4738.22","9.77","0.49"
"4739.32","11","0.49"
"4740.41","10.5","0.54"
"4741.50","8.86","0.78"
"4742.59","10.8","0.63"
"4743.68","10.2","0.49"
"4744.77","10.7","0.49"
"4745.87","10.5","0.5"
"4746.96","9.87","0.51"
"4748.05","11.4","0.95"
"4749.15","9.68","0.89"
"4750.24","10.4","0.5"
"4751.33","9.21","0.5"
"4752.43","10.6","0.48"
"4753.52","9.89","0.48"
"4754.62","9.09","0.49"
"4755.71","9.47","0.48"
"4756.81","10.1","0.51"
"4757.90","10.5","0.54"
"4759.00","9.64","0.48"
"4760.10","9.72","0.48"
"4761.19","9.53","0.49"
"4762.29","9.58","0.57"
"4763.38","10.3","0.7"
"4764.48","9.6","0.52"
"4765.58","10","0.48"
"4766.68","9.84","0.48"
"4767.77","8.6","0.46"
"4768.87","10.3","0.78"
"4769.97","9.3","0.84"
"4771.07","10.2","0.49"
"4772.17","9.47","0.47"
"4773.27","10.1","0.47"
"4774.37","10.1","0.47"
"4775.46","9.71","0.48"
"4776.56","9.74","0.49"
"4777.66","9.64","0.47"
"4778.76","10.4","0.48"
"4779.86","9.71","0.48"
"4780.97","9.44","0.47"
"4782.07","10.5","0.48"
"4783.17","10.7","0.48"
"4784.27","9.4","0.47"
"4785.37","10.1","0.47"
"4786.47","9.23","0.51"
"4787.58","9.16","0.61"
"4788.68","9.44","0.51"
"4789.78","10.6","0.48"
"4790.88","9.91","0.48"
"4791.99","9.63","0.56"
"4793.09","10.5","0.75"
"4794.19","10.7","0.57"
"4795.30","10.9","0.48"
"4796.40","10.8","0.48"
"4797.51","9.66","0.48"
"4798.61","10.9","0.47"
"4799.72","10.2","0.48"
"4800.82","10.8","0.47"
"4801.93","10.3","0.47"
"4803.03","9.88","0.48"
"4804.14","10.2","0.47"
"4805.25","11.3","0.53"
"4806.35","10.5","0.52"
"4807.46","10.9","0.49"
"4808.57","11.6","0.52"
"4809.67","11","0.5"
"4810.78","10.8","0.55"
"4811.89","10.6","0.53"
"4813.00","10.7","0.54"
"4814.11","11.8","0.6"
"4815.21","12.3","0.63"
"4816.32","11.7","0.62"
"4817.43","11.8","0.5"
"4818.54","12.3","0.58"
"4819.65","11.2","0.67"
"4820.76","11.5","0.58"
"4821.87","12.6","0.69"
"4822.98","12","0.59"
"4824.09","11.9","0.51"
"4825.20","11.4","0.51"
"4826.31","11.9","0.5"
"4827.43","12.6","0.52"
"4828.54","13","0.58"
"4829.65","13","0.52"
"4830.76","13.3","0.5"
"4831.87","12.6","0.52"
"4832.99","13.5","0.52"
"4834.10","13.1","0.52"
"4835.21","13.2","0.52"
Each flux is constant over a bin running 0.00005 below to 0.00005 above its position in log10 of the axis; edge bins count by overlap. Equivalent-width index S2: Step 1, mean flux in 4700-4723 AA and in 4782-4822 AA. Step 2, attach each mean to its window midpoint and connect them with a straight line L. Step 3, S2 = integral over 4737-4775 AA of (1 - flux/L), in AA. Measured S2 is 2.5 AA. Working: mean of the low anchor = 10.7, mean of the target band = 9.98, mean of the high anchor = 10.7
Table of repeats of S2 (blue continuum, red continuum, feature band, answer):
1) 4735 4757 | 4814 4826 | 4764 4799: 3.3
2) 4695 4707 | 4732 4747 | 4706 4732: -0.8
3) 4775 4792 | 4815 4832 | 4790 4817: 0.7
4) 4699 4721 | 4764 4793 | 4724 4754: 0.0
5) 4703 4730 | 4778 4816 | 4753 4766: 1.0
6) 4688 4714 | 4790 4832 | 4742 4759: 1.3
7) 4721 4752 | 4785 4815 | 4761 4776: 0.9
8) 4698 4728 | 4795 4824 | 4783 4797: 1.2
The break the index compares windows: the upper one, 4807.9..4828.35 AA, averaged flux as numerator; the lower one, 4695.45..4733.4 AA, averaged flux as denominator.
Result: 1.1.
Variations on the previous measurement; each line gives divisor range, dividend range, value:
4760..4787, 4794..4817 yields 1.10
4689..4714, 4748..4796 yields 0.93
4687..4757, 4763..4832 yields 1.01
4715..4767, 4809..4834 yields 1.17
